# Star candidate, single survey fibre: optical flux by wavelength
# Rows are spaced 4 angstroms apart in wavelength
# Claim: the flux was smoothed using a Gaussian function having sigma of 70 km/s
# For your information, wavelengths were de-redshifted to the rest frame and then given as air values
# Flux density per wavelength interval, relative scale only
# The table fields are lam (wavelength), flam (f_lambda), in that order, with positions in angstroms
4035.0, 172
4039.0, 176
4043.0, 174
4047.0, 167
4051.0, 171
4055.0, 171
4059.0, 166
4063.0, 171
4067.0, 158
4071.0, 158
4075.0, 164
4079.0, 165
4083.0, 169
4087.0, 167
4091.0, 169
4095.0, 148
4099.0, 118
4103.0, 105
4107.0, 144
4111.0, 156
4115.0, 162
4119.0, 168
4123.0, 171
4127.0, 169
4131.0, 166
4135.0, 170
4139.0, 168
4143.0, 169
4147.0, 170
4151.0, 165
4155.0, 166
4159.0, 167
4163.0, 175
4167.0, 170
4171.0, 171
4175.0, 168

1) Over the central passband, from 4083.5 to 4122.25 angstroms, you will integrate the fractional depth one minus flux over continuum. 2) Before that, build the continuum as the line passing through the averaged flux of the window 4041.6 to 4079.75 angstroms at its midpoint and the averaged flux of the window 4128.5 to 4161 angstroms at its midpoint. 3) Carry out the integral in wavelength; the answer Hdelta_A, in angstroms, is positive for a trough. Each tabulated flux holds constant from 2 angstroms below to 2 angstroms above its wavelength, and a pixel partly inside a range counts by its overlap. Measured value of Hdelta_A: 3.94 angstroms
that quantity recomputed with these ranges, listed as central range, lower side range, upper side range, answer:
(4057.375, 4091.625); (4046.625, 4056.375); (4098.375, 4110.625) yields -3.20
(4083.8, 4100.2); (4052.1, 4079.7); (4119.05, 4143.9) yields 1.28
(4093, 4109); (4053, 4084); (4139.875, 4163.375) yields 3.61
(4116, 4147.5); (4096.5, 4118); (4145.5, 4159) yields -3.02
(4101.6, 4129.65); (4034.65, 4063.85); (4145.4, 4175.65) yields 2.46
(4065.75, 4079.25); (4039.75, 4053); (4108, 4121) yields 0.50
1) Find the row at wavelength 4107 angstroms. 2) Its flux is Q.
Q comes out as 144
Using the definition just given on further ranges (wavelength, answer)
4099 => 118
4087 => 167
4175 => 168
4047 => 167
